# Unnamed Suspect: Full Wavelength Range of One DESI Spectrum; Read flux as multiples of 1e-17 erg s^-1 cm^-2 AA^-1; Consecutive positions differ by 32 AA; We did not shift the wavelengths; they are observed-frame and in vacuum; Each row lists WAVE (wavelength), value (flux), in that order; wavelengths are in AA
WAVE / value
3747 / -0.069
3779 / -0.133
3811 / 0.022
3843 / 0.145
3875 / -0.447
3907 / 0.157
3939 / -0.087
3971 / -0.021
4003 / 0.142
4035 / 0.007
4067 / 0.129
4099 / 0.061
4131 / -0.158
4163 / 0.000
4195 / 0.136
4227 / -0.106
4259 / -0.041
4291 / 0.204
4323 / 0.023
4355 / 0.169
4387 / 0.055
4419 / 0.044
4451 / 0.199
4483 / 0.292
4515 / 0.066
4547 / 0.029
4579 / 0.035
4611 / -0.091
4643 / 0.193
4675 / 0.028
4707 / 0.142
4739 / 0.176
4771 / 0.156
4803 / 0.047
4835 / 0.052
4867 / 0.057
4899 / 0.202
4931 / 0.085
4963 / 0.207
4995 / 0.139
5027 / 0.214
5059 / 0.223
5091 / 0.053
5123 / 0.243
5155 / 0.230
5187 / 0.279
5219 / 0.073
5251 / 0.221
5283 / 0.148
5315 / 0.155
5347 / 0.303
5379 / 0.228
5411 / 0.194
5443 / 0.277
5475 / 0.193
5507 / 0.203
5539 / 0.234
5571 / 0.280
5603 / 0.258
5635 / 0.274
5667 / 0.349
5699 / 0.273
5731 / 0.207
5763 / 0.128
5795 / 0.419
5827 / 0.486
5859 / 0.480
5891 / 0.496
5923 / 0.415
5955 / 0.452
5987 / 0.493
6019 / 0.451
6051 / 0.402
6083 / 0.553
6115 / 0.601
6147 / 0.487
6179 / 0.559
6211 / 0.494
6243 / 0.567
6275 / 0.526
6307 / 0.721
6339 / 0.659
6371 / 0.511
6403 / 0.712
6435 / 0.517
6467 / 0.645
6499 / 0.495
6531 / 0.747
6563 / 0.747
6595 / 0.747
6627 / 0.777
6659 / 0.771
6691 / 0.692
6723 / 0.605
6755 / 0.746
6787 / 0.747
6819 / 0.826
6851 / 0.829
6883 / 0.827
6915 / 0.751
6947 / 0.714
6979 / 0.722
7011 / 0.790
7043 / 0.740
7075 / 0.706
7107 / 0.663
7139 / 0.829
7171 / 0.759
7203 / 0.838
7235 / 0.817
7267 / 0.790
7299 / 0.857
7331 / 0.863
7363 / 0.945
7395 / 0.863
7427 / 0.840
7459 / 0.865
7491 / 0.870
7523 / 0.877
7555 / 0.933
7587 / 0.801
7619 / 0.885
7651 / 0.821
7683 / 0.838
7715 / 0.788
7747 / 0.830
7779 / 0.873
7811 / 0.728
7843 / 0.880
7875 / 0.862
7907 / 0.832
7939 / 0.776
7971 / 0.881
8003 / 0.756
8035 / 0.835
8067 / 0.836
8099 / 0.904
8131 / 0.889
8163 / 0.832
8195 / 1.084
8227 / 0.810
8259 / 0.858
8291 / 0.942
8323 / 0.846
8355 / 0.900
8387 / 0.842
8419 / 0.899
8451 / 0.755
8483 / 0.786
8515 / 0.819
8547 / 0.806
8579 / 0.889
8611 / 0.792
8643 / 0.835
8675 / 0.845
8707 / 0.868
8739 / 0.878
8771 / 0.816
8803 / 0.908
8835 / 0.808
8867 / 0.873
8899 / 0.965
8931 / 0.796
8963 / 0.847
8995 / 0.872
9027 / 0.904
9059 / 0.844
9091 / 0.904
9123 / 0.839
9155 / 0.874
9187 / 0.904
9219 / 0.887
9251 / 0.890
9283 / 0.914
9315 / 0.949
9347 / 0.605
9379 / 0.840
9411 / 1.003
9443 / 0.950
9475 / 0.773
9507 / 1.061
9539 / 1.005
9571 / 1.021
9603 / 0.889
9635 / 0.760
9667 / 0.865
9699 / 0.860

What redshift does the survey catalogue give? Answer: 0.64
